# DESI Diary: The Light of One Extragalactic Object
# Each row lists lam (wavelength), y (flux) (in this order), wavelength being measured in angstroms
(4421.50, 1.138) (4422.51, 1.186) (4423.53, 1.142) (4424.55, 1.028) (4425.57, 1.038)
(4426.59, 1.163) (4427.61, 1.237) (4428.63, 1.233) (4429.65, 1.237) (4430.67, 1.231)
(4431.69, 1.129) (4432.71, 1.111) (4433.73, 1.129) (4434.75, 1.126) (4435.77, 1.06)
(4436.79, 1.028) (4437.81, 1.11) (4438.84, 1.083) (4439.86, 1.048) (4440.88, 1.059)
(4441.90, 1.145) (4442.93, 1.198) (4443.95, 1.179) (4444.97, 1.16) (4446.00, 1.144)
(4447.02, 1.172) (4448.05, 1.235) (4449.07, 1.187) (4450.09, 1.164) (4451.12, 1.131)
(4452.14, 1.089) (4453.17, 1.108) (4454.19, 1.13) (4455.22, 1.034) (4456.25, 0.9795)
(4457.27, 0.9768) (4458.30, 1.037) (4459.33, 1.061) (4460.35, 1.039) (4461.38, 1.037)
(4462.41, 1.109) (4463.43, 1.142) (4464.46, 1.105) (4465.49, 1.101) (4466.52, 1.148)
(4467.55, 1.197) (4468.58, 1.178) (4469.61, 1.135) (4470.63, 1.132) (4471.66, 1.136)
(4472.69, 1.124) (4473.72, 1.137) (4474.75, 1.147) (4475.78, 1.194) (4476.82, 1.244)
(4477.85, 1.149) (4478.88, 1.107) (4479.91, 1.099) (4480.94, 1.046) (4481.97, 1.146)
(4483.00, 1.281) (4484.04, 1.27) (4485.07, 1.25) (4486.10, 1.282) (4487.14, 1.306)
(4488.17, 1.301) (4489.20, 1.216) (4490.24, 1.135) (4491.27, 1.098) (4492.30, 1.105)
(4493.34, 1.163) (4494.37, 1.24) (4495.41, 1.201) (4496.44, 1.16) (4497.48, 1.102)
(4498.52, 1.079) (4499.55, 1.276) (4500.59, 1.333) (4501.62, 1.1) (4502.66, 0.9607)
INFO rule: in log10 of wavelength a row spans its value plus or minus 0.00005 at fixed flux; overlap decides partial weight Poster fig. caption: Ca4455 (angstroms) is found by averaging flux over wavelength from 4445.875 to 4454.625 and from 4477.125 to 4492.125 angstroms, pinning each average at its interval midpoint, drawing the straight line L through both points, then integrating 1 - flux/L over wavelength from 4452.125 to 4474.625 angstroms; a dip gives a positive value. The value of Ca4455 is 1.34 angstroms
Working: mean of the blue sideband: 1.15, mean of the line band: 1.1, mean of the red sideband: 1.19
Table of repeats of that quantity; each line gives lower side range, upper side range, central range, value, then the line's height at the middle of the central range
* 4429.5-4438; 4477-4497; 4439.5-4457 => 0.26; 1.14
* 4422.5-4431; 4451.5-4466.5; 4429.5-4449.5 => -0.19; 1.13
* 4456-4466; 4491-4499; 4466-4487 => -1.40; 1.1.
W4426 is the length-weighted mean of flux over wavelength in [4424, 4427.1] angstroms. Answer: 1.08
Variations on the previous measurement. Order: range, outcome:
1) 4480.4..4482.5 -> 1.1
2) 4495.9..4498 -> 1.13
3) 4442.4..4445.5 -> 1.18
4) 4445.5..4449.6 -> 1.19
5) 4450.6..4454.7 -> 1.11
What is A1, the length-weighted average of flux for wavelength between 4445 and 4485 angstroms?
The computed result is 1.13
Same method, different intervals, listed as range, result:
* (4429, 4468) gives 1.11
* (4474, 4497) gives 1.19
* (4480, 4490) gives 1.22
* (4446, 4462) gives 1.09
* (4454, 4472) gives 1.09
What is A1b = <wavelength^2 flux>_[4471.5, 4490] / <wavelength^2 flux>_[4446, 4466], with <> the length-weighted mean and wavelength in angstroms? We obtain 1.1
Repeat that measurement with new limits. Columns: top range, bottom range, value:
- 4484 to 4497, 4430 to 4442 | 1.12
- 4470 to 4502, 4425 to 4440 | 1.07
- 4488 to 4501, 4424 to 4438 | 1.07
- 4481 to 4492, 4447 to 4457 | 1.11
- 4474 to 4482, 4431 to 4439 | 1.06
